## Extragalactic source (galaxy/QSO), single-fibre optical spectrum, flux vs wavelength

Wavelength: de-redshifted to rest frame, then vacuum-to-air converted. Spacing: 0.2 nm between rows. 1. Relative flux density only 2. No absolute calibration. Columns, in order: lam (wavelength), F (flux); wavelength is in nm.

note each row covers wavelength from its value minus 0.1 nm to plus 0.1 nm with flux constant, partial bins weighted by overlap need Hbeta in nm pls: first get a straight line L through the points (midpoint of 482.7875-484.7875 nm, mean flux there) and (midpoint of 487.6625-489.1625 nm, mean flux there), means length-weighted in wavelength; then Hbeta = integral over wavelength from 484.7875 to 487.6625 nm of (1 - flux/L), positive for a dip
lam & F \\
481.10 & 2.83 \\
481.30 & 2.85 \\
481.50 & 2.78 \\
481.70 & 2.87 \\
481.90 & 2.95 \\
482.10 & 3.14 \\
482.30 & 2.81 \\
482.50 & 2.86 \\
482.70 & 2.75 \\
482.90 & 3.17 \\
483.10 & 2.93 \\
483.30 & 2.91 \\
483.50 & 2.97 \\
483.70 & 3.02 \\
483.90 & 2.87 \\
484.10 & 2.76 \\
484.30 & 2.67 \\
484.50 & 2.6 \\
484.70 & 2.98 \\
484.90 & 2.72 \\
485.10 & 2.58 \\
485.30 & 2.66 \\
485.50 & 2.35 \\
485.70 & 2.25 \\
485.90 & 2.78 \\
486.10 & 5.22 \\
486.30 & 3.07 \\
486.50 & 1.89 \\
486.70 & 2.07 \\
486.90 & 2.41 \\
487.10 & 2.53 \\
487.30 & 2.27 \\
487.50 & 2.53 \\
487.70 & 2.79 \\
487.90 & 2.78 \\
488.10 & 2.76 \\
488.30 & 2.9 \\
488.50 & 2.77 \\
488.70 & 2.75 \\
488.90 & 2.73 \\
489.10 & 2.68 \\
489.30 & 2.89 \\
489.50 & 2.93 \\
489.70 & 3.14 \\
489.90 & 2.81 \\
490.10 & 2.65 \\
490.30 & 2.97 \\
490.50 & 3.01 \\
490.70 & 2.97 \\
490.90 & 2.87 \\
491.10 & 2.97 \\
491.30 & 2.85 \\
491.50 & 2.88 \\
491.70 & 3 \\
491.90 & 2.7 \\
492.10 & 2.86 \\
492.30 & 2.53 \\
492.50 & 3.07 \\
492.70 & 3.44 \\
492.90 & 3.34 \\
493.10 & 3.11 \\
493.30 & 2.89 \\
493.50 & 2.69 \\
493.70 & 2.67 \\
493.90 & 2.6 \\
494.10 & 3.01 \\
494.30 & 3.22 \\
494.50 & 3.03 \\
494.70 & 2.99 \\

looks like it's 0.16 nm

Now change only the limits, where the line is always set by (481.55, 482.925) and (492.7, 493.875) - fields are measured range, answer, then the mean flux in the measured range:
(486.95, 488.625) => 0.16 nm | 2.66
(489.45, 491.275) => 0.02 nm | 2.92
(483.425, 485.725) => 0.17 nm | 2.71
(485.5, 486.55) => -0.04 nm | 3.03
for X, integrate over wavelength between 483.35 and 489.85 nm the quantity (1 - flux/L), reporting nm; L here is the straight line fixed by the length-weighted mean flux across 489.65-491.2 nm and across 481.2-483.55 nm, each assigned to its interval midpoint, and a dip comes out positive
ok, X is 0.34 nm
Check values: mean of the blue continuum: 2.91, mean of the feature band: 2.76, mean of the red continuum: 2.92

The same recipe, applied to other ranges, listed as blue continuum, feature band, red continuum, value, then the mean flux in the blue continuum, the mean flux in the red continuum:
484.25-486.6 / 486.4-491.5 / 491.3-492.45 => 0.17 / 2.82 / 2.81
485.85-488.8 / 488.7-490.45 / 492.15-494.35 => -0.01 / 2.77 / 2.95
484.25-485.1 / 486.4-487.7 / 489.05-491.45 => 0.22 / 2.73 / 2.9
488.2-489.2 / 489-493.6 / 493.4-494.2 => -0.28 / 2.77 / 2.74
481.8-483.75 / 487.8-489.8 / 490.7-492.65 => 0.05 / 2.95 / 2.88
